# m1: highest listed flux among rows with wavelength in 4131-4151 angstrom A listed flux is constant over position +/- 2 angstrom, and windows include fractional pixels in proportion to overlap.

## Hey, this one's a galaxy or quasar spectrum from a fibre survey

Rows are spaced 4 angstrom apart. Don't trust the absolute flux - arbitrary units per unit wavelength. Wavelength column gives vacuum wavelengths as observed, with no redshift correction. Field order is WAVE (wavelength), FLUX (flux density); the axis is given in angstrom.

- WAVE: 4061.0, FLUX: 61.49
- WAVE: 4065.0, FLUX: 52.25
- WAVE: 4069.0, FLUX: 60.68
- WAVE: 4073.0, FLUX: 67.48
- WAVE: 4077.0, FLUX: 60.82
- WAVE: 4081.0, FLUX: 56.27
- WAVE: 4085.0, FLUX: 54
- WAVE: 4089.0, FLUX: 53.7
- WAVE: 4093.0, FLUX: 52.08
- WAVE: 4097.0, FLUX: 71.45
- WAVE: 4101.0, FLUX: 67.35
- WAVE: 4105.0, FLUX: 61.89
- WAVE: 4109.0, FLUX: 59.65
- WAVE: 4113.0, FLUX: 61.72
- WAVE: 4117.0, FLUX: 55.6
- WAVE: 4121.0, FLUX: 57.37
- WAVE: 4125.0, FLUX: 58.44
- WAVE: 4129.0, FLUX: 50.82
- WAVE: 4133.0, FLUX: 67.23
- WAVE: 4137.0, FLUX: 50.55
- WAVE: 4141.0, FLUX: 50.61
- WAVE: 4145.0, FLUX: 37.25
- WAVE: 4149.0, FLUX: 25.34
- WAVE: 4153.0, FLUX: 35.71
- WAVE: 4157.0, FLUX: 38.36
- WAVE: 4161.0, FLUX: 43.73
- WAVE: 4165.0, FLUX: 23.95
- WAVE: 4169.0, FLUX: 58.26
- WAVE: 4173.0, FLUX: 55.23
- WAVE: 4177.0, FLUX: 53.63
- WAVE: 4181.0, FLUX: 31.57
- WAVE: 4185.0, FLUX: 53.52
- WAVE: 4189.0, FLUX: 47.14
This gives 67.23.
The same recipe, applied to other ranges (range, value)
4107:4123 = 61.72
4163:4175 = 58.26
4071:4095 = 67.48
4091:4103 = 71.45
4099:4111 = 67.35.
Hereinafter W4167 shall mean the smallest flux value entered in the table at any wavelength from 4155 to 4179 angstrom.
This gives 23.95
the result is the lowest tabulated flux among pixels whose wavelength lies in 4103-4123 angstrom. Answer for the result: 55.6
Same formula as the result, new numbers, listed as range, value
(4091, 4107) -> 52.08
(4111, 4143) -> 50.55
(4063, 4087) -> 52.25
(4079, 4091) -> 53.7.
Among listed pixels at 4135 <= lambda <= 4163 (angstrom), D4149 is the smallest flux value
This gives 25.34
